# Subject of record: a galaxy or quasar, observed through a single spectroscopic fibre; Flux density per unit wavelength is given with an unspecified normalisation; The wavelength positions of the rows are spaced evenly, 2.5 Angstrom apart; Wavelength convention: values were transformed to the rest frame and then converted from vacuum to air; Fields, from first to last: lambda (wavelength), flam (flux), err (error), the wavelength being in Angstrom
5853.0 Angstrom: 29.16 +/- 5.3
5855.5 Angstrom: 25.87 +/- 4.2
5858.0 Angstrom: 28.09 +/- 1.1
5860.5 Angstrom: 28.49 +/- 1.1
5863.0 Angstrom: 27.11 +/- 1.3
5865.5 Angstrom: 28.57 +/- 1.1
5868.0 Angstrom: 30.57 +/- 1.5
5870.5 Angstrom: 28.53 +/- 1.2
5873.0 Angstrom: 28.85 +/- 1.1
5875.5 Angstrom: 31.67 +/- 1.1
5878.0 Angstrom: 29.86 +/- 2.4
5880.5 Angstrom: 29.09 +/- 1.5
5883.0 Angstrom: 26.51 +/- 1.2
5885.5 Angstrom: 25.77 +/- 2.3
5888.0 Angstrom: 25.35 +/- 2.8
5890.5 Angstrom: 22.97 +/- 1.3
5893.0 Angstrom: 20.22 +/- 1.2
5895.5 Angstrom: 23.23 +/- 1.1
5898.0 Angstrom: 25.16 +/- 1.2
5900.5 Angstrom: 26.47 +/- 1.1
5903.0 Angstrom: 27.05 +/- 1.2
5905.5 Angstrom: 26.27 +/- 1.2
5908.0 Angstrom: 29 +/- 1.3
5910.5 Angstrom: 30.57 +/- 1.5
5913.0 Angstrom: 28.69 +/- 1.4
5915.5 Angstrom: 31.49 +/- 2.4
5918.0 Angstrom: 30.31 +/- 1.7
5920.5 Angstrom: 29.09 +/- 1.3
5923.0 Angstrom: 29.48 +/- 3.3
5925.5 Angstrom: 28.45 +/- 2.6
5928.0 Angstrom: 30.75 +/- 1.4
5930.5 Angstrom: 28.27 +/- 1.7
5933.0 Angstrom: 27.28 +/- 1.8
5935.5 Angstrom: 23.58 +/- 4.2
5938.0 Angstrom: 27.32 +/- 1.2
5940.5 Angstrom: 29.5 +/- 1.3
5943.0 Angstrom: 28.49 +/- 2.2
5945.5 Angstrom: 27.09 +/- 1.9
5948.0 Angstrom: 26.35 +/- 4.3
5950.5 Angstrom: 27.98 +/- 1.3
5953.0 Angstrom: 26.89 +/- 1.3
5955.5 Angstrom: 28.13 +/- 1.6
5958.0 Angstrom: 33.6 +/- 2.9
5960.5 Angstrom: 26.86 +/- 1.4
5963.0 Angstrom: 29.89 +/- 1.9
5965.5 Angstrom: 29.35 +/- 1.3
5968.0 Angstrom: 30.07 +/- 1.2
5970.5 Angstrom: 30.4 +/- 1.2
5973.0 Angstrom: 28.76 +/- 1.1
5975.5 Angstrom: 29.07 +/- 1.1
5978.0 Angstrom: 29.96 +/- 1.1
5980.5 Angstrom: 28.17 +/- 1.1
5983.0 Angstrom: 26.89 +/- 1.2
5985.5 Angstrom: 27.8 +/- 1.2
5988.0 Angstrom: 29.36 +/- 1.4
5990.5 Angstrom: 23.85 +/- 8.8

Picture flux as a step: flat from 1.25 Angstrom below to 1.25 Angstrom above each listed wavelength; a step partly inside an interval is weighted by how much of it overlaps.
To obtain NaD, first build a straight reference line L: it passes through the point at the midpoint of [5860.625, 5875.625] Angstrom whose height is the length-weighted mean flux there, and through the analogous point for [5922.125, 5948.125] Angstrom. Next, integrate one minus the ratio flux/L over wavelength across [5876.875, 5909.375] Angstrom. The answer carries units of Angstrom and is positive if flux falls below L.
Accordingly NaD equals 3.0 Angstrom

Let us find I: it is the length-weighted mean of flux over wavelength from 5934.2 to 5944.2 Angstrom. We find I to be 27.2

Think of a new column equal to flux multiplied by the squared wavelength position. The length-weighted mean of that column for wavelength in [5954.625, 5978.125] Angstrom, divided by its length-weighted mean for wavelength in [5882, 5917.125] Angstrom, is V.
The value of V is 1.15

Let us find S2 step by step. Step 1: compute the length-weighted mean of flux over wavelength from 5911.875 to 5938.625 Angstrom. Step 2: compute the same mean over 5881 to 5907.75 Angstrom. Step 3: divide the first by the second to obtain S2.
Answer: 1.14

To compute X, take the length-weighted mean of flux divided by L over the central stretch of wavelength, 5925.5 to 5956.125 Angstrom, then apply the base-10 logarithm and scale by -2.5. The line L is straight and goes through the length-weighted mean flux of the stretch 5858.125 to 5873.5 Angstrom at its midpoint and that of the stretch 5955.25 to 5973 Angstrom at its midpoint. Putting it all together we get 0.070 mag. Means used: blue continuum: 28.6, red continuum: 29.8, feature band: 27.7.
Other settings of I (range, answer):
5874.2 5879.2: 30.8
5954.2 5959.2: 30.8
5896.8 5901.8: 25.8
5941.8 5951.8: 27.5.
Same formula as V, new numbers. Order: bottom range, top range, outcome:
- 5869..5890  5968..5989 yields 1.06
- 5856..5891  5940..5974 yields 1.06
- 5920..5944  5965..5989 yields 1.04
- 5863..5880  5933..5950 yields 0.94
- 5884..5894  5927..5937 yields 1.17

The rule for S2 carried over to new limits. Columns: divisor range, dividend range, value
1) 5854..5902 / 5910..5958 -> 1.06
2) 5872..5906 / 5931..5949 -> 1.03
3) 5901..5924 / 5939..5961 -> 0.98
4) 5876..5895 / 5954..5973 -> 1.15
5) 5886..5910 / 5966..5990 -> 1.14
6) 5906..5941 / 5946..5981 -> 1.01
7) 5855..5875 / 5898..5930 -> 1.01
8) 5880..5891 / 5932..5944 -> 1.05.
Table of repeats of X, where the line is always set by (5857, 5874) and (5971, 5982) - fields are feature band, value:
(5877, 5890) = 0.065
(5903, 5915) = 0.005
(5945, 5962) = 0.028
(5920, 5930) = -0.020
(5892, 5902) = 0.198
